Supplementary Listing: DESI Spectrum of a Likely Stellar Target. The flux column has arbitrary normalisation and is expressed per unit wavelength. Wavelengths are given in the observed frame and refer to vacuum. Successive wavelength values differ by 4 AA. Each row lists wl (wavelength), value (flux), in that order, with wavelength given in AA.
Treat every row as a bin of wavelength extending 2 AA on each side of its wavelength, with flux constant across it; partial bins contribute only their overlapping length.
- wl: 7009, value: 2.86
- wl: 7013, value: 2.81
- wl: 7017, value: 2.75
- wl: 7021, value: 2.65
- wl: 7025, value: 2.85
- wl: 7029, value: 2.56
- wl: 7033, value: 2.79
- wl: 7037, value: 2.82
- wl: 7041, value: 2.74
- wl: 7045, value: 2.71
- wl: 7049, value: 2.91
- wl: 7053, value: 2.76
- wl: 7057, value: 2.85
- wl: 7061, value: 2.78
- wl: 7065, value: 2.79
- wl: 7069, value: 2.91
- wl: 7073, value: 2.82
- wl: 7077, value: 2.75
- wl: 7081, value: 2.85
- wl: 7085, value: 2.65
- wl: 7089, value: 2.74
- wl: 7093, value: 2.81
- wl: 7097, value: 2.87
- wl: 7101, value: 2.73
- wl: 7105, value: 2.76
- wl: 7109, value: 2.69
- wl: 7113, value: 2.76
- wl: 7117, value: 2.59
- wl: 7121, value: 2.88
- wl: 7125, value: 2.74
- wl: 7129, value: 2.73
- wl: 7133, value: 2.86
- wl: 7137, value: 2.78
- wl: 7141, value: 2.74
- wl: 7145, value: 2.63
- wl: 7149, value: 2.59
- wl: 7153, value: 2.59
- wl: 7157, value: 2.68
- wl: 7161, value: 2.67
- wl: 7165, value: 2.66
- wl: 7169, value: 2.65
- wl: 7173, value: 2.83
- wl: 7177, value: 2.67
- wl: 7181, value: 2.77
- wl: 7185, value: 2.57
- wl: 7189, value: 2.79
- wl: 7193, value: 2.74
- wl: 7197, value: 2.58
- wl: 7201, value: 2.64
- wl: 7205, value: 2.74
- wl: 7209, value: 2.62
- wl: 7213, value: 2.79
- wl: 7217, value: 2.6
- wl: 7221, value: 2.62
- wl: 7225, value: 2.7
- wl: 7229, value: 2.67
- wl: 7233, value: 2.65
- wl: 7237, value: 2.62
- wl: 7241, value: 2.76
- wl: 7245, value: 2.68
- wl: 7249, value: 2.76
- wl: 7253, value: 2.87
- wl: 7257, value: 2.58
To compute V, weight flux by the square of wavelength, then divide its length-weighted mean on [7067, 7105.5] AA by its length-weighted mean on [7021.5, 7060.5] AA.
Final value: 1.0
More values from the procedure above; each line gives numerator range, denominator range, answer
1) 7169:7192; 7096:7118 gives 1.02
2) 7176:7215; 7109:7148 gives 1.00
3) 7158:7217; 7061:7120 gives 1.00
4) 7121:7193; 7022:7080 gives 1.00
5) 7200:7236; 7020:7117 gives 1.00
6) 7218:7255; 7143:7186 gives 1.03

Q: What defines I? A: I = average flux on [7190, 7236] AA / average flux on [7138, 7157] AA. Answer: 1.01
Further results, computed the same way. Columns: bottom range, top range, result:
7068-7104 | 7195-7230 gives 0.95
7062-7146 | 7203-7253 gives 0.97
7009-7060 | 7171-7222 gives 0.97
